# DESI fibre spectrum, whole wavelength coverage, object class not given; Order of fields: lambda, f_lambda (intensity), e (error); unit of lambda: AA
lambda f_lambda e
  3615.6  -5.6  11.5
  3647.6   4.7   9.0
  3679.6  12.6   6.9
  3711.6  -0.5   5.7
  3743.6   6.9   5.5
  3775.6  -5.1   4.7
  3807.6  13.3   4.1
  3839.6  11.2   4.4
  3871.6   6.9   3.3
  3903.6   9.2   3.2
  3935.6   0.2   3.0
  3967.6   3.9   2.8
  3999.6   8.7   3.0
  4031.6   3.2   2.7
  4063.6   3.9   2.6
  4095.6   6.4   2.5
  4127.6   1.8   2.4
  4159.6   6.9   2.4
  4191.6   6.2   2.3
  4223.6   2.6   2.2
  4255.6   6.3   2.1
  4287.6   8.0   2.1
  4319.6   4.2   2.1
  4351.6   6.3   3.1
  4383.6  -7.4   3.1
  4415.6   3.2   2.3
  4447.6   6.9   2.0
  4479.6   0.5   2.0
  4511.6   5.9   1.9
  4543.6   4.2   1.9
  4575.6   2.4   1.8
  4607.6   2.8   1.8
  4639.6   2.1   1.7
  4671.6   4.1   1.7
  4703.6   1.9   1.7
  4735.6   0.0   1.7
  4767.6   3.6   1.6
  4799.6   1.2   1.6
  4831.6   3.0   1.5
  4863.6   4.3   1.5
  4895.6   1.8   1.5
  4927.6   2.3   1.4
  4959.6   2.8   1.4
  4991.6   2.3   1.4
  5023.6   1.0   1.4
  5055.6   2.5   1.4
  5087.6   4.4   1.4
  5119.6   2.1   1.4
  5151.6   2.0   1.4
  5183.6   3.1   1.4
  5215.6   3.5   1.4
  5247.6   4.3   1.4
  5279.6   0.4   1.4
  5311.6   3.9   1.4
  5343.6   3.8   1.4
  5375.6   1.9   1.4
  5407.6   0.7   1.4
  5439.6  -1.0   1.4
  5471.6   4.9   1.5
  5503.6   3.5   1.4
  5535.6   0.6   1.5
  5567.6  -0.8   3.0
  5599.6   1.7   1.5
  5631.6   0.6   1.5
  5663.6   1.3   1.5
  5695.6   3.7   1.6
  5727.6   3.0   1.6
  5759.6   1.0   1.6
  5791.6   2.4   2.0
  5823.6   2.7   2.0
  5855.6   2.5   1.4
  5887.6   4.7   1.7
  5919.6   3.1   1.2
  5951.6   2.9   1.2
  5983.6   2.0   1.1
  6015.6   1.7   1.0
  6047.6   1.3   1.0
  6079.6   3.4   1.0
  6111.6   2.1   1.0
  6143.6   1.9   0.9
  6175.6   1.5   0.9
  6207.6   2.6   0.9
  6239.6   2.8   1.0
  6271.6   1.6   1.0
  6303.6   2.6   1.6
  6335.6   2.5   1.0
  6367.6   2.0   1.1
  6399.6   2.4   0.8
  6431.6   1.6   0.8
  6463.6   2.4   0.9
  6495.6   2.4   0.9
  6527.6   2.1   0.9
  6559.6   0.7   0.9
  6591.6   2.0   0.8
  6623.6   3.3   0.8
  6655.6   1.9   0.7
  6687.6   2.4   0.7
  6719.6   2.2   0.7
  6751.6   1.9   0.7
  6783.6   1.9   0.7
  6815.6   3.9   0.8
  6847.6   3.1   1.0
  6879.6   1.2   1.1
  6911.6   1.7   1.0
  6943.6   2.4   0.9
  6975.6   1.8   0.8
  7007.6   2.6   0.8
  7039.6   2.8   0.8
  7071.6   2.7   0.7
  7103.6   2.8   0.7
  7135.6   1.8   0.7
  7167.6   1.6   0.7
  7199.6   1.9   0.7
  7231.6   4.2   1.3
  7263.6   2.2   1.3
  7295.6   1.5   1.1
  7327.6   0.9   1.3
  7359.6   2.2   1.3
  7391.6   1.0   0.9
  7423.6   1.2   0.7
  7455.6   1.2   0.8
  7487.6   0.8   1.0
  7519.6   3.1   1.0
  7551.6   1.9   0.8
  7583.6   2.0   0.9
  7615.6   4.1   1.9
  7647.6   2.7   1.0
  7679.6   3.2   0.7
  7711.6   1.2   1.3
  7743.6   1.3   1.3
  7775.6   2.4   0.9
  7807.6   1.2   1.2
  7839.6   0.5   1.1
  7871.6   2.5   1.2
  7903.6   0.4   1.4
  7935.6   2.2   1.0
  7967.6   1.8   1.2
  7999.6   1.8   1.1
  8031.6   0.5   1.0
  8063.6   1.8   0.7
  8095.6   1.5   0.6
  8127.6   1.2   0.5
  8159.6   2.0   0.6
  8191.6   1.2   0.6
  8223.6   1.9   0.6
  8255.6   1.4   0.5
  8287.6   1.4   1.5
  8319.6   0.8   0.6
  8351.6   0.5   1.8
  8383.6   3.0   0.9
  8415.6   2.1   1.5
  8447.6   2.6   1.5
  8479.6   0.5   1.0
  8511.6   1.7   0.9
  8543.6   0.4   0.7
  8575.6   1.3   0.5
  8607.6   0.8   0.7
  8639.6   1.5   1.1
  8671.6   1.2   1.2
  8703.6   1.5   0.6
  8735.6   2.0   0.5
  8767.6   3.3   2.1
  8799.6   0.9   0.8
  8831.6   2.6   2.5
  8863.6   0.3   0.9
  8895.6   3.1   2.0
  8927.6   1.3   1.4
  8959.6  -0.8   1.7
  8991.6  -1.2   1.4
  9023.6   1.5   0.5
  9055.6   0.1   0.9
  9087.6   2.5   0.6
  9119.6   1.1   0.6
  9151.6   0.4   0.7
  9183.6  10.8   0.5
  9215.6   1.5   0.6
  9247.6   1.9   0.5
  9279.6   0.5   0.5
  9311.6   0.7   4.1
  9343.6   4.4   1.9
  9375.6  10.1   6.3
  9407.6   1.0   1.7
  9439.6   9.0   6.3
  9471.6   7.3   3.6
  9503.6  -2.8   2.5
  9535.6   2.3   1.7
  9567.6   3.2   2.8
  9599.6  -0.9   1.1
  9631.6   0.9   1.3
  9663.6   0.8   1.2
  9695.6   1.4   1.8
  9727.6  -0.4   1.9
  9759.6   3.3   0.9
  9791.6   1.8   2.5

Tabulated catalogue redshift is 1.46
